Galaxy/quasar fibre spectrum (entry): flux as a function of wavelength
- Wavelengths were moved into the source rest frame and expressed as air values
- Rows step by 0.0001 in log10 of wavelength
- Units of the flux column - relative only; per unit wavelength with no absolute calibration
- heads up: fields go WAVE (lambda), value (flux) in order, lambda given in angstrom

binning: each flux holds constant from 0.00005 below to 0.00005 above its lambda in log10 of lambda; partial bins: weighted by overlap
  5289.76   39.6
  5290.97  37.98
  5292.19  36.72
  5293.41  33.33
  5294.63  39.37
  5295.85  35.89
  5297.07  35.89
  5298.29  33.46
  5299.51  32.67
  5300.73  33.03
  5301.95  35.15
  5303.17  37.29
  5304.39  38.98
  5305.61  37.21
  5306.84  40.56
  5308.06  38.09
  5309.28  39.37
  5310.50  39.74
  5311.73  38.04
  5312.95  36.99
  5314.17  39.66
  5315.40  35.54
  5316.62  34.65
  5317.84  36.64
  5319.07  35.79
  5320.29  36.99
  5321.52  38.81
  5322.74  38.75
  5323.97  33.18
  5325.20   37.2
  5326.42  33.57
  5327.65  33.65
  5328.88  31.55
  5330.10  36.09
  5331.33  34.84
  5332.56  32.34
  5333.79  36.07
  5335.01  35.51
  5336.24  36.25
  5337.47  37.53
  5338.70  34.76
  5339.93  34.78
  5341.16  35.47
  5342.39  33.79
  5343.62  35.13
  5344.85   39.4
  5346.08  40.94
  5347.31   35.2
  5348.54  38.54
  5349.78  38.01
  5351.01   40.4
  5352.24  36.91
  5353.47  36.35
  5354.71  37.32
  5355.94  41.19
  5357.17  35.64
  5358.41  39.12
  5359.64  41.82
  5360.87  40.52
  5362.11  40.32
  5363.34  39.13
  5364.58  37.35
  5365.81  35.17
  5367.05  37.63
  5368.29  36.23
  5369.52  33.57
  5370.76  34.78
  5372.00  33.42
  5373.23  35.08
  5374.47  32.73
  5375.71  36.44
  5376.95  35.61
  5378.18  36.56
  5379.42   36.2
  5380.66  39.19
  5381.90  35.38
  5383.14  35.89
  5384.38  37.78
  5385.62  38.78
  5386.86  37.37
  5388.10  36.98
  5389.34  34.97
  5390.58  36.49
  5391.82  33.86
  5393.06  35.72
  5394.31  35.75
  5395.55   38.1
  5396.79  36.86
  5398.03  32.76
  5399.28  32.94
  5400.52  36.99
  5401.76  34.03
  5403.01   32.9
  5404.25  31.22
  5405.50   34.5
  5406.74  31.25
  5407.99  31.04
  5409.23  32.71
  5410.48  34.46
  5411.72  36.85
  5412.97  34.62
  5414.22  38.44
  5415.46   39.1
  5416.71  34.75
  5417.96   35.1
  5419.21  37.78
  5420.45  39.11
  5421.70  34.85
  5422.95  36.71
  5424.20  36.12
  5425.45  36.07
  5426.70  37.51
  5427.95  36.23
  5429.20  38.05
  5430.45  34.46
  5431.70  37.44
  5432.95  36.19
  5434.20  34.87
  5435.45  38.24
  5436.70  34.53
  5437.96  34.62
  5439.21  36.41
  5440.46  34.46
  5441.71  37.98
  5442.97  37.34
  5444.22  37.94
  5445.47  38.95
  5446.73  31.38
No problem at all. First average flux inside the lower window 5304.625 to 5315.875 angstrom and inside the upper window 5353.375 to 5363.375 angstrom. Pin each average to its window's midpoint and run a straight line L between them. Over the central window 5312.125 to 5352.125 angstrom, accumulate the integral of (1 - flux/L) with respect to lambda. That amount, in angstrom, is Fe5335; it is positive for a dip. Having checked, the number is 2.6 angstrom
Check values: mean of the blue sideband 38.4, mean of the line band 36.2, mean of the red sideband 39.2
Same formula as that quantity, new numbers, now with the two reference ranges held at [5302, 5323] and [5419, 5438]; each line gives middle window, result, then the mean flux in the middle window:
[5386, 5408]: 1.20 angstrom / 34.8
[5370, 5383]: 0.53 angstrom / 35.5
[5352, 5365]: -0.54 angstrom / 38.8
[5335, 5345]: 0.46 angstrom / 35.7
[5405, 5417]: 0.61 angstrom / 34.8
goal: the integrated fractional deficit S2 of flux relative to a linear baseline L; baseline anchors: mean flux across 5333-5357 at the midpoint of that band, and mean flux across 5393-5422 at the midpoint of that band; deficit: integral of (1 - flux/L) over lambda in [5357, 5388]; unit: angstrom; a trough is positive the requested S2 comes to -0.6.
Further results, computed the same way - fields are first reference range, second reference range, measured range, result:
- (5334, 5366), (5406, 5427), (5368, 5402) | 0.8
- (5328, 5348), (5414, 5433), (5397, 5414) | 1.3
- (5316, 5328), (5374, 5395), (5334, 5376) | -1.0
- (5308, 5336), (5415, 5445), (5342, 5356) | -0.6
